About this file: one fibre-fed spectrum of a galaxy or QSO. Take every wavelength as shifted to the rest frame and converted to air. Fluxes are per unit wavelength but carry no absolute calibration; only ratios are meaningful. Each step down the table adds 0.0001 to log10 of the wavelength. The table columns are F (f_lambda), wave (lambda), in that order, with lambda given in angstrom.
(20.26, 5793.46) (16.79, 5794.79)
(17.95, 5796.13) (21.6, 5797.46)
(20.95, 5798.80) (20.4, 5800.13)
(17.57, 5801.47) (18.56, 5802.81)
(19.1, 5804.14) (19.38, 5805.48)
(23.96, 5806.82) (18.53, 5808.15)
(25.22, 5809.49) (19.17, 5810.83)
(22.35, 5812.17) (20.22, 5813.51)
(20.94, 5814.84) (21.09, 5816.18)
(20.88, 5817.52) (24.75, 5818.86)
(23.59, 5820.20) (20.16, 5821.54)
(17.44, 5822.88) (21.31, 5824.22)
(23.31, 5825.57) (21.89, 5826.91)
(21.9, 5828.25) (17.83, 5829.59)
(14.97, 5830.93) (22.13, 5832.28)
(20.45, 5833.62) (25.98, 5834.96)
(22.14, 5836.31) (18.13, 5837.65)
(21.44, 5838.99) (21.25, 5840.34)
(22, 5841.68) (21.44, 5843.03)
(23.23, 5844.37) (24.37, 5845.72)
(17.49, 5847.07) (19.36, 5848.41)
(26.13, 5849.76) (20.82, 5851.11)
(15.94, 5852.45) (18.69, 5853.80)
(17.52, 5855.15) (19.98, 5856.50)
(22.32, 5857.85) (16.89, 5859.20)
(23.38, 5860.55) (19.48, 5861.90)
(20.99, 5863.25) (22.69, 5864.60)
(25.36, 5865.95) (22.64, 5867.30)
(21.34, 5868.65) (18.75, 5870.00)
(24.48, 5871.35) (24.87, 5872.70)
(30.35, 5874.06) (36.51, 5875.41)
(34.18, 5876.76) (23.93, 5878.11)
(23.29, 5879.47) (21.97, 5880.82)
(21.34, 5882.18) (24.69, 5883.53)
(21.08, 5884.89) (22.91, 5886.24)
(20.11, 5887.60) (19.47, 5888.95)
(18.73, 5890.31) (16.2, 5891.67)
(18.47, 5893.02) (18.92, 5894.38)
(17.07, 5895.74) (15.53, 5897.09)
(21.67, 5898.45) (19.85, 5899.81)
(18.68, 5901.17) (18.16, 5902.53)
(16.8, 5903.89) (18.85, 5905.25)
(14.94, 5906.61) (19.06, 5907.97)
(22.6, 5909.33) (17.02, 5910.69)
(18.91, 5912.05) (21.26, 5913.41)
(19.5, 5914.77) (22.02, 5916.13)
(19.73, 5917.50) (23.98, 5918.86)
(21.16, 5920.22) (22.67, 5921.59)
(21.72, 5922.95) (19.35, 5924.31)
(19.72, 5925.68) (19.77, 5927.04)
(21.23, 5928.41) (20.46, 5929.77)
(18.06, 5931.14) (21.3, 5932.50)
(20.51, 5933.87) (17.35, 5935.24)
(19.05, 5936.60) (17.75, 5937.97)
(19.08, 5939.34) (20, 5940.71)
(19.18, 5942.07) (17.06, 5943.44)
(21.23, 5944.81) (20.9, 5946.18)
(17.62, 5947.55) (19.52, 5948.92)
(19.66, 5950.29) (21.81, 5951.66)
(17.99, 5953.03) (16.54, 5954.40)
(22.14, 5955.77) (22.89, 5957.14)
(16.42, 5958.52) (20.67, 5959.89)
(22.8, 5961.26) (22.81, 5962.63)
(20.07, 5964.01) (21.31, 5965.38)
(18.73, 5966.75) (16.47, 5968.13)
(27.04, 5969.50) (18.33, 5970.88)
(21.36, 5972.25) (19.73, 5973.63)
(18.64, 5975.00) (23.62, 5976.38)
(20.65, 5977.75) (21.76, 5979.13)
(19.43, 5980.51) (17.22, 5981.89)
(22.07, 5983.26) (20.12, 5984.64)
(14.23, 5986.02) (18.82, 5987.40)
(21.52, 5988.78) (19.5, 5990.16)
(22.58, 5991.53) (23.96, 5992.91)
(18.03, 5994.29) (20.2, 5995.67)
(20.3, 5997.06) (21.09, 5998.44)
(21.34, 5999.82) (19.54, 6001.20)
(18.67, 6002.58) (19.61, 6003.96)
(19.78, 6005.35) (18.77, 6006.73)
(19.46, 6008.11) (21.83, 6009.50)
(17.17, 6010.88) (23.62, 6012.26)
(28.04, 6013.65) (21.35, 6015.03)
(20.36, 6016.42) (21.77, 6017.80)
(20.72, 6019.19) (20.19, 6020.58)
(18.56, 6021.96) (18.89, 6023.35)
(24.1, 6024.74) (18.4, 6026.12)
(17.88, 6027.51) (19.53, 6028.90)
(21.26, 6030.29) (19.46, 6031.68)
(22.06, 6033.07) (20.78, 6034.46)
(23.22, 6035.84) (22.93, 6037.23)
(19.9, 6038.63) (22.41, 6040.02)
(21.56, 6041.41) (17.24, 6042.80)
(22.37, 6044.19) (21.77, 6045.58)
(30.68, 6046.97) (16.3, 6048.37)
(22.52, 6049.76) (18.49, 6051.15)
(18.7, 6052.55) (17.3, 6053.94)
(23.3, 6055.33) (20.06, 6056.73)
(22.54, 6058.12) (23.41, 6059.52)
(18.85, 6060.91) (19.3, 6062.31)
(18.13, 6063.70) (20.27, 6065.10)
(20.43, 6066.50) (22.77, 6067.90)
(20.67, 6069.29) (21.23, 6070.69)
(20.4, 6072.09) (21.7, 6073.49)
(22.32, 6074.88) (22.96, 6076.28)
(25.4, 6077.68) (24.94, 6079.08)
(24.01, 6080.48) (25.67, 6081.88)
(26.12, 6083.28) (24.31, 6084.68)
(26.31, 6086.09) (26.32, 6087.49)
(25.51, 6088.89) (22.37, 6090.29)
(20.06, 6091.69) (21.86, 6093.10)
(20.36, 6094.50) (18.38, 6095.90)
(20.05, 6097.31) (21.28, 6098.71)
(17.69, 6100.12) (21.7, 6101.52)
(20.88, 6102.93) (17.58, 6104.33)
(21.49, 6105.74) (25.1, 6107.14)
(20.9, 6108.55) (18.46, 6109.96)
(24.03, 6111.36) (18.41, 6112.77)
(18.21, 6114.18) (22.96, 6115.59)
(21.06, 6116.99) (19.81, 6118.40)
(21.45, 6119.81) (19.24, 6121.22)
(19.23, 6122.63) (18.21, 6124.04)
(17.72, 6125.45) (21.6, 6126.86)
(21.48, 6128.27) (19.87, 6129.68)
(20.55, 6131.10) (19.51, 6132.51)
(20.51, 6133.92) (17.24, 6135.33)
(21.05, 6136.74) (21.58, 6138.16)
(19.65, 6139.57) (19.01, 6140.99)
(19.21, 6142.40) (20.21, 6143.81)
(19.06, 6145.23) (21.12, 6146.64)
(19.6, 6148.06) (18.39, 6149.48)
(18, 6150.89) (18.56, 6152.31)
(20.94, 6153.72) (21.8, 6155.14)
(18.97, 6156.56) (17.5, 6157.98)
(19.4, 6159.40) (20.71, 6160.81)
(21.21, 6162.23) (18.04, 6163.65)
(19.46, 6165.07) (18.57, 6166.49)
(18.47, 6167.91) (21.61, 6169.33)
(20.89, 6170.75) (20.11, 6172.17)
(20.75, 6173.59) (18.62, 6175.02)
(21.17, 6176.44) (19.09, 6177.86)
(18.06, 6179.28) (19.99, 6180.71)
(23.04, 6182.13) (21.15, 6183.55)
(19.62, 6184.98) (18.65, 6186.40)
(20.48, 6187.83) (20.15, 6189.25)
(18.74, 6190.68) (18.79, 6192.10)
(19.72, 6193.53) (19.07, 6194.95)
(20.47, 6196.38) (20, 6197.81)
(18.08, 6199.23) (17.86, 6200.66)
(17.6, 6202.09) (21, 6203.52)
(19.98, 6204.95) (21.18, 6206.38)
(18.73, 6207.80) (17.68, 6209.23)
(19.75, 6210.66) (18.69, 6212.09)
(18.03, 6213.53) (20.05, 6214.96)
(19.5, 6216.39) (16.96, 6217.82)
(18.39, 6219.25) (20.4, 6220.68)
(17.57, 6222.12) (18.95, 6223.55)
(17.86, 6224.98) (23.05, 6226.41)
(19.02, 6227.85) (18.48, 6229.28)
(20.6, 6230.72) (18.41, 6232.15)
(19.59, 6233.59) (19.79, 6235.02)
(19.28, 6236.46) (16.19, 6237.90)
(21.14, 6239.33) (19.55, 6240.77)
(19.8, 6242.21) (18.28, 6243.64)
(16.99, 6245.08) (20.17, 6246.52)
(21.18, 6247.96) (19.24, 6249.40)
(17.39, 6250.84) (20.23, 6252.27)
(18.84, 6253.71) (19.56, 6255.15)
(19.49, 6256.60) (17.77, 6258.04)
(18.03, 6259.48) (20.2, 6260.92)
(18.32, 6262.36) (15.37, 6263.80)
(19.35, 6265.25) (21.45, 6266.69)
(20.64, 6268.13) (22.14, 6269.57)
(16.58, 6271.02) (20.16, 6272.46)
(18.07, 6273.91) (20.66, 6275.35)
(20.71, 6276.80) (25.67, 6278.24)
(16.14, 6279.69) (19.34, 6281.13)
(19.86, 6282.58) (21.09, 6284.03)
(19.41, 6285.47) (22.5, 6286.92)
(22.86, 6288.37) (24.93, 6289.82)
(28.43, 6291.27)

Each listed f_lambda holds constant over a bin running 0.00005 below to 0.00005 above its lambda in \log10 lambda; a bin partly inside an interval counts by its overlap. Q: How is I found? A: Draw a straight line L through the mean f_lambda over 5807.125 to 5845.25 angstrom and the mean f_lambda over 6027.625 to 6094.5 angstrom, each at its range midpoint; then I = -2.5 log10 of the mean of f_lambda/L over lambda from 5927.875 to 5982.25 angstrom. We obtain 0.08 mag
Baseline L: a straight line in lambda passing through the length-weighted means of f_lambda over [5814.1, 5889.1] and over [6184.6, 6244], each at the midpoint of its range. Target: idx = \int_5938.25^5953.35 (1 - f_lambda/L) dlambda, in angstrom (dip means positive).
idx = 1.3 angstrom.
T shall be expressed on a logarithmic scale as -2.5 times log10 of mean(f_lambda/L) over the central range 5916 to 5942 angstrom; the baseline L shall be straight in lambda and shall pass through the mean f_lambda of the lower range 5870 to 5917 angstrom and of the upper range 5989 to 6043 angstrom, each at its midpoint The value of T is 0.05 mag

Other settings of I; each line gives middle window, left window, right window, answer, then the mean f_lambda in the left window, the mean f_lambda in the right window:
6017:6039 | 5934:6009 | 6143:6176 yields -0.040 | 19.9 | 19.7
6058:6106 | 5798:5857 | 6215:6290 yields -0.098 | 20.8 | 19.5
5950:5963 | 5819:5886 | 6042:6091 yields 0.091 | 22.1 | 22.1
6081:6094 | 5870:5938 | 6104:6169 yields -0.200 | 20.9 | 19.9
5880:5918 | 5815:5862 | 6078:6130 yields 0.081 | 20.9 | 21.5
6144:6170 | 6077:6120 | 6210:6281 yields 0.075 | 22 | 19.3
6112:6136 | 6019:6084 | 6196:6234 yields 0.028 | 21.3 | 19.2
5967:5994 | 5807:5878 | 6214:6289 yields 0.041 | 21.9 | 19.5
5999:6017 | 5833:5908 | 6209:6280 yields -0.010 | 21.3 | 19.3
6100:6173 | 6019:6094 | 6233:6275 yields 0.035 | 21.6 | 19.1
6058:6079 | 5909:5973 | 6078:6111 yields 0.025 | 20.1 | 22.3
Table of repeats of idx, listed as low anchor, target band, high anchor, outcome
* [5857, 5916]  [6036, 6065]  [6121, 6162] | -1.0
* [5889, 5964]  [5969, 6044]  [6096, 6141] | -2.7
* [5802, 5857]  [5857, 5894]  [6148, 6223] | -3.8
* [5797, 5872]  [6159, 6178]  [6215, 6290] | -0.1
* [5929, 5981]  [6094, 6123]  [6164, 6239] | -1.1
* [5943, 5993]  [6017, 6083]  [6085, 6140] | -2.3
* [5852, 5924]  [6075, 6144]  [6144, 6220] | -4.7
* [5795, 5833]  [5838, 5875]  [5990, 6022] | -1.9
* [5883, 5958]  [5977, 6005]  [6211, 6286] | -0.7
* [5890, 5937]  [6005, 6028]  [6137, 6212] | -1.4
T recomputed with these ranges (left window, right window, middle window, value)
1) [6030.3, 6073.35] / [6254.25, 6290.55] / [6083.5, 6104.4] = -0.05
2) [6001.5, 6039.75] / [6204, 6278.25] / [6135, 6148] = 0.00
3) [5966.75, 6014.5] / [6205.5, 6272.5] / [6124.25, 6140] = -0.02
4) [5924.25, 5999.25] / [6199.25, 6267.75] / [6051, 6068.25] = -0.03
